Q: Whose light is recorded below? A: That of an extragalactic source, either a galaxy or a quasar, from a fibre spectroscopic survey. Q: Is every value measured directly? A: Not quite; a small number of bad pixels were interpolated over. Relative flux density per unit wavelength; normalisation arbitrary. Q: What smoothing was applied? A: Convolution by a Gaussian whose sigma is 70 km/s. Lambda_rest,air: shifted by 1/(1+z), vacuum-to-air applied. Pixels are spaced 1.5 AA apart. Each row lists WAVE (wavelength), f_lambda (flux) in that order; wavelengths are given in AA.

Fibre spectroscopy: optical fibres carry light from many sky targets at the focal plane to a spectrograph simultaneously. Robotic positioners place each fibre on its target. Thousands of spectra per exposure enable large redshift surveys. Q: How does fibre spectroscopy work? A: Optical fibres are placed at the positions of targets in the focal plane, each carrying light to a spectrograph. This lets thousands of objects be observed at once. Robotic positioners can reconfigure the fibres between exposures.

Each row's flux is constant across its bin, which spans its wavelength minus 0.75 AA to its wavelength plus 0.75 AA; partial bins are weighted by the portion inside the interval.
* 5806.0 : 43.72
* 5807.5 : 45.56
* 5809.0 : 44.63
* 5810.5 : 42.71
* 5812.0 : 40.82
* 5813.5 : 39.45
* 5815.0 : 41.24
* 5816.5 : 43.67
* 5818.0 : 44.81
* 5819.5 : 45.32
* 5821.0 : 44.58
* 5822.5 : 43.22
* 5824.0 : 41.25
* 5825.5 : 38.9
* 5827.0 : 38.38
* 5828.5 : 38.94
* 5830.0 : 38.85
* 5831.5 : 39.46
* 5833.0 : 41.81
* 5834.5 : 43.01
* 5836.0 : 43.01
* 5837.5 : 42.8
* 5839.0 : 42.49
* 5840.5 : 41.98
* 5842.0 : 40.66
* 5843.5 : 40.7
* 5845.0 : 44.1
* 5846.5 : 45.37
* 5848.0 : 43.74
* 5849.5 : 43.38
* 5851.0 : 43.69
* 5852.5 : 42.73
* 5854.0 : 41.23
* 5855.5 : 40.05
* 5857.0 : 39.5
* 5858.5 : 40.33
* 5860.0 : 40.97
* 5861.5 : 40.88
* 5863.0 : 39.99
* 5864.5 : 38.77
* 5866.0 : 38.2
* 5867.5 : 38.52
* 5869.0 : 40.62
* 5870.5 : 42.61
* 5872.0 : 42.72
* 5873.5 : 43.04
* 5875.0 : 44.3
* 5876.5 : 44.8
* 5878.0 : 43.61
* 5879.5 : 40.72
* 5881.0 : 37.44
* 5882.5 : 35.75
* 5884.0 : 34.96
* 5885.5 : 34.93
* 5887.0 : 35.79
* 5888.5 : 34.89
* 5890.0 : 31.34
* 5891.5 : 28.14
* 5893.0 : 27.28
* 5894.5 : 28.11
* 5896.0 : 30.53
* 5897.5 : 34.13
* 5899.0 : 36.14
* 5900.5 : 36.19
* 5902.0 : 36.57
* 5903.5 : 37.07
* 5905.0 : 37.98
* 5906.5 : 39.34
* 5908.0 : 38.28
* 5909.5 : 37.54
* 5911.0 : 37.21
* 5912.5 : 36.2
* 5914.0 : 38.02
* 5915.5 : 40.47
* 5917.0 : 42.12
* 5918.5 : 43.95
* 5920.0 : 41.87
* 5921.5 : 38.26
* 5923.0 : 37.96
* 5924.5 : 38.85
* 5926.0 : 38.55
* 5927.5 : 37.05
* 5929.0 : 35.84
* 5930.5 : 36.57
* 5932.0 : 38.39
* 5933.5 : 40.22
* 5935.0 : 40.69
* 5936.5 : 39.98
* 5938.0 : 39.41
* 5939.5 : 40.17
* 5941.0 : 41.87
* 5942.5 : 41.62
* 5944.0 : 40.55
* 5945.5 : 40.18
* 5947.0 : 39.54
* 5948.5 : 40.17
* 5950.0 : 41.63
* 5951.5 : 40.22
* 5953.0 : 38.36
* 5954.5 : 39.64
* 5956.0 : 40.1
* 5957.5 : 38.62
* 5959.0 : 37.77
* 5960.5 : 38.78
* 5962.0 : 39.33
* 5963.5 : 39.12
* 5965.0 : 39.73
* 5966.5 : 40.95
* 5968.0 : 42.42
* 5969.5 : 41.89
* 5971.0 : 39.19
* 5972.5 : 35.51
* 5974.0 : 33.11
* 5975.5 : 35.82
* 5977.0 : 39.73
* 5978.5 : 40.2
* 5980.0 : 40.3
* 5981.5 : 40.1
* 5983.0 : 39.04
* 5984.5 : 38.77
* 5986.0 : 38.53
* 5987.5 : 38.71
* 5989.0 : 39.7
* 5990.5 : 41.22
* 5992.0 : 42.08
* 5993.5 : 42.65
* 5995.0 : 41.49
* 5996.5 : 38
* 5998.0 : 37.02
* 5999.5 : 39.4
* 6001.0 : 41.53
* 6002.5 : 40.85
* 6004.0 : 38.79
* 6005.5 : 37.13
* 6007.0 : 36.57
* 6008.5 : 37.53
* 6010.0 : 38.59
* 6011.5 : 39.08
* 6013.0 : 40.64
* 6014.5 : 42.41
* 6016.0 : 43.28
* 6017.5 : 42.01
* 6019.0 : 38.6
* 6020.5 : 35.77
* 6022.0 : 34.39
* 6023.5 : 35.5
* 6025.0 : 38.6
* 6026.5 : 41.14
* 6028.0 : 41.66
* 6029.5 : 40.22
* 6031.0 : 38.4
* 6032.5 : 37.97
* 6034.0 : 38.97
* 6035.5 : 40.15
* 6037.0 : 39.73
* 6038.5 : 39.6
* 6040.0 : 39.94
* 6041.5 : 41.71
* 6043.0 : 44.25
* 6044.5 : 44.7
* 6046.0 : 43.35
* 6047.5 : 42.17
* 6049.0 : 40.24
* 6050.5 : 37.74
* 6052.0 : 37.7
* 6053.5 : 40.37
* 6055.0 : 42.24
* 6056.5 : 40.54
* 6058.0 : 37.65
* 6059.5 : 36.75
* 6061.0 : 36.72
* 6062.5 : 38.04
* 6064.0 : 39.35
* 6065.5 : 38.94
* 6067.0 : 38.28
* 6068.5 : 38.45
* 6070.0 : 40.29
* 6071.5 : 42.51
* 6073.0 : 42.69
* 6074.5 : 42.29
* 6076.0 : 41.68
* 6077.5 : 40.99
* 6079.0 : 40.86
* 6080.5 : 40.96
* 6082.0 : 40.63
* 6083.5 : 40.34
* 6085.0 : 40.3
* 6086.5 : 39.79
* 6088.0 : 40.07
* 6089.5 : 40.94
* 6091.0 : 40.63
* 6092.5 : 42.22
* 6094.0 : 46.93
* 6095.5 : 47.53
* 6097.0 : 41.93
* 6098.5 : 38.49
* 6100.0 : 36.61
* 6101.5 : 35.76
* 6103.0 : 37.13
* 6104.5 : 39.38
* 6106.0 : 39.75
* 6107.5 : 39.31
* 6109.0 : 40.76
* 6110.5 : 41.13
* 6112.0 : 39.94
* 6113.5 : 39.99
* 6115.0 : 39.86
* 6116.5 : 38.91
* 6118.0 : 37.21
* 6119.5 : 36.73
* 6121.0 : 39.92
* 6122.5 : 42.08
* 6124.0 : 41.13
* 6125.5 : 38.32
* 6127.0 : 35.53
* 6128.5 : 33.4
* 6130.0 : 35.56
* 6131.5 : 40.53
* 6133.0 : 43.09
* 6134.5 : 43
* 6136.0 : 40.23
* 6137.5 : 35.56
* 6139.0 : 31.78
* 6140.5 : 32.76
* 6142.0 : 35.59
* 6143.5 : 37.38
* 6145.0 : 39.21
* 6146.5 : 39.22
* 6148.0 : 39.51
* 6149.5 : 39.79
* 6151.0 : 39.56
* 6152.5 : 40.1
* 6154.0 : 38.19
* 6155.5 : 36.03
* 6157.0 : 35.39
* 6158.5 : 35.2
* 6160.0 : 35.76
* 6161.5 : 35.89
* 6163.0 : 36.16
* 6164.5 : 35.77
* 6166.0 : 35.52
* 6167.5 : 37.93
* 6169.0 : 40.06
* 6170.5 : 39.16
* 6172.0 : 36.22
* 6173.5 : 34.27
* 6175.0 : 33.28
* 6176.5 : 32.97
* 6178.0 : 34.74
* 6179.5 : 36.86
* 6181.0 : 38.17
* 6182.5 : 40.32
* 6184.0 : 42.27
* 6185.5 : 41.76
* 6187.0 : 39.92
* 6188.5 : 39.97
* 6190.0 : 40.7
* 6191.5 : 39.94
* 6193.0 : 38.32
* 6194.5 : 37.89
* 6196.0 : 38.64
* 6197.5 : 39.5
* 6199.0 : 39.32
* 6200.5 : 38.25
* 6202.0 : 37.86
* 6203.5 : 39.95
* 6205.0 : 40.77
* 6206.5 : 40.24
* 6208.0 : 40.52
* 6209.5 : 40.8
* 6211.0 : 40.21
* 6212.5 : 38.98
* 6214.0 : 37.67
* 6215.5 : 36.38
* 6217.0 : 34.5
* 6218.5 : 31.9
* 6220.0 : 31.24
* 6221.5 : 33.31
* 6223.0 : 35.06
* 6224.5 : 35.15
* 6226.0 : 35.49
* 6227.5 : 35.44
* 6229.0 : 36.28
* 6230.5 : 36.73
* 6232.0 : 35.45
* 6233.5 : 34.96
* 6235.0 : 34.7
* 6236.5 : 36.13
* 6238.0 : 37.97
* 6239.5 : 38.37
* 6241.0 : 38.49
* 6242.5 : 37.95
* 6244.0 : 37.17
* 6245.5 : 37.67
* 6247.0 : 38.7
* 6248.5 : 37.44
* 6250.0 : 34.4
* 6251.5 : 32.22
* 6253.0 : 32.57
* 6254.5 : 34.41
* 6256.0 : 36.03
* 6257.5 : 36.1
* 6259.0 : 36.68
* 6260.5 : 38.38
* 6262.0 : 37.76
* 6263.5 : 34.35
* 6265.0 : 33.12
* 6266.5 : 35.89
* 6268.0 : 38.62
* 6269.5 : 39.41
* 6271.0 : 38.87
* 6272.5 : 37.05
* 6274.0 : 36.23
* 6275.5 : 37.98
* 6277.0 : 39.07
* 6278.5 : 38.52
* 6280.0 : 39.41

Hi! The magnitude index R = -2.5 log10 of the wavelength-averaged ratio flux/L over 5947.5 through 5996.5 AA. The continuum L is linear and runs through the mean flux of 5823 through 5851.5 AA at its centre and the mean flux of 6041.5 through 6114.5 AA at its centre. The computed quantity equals 0.04 mag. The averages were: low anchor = 41.7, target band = 39.5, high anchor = 40.4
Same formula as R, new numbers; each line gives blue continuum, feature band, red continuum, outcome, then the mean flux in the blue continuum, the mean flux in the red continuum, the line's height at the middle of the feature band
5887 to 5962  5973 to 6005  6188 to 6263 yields -0.05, 37.8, 37.1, 37.7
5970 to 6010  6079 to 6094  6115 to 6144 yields -0.08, 39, 37.9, 38.2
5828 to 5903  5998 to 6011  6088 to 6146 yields 0.01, 39.2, 39.1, 39.2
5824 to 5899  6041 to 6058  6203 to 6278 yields -0.09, 39.3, 36.7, 38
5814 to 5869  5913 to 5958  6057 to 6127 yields 0.03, 41.5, 40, 41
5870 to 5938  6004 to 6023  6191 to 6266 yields -0.04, 37.7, 36.8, 37.4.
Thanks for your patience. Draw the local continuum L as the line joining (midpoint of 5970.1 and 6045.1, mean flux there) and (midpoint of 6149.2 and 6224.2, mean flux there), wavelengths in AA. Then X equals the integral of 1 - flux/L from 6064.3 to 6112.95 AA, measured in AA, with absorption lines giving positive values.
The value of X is -2.4 AA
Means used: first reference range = 39.4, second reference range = 37.6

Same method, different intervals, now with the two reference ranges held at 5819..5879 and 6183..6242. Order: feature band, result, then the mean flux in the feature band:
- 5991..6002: -0.07 AA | 40.3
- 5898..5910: 1.10 AA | 37.3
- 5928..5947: 0.53 AA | 39.6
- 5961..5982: 0.66 AA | 39.1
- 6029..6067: -0.33 AA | 39.9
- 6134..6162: 0.80 AA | 37.3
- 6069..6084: -0.80 AA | 41.3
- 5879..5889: 1.22 AA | 36.3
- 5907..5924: 0.71 AA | 39.3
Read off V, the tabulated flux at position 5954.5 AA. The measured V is 39.64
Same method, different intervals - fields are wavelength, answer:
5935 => 40.69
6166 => 35.52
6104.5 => 39.38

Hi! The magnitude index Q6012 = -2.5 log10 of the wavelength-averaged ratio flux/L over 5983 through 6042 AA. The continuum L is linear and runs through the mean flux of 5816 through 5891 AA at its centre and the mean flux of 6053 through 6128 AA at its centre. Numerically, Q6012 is 0.02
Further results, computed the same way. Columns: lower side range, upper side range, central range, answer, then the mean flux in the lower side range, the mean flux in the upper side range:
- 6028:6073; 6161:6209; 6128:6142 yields 0.045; 40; 38.2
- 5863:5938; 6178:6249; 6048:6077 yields -0.052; 37.8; 37.7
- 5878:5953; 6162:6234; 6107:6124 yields -0.062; 37.6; 37.4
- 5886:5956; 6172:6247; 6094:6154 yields -0.039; 37.7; 37.4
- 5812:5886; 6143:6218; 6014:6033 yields 0.011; 41.3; 38.1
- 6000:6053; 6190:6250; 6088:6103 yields -0.057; 39.7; 37.3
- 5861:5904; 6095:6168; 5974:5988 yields -0.032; 37.2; 38.2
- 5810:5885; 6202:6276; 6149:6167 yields 0.021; 41.4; 36.7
